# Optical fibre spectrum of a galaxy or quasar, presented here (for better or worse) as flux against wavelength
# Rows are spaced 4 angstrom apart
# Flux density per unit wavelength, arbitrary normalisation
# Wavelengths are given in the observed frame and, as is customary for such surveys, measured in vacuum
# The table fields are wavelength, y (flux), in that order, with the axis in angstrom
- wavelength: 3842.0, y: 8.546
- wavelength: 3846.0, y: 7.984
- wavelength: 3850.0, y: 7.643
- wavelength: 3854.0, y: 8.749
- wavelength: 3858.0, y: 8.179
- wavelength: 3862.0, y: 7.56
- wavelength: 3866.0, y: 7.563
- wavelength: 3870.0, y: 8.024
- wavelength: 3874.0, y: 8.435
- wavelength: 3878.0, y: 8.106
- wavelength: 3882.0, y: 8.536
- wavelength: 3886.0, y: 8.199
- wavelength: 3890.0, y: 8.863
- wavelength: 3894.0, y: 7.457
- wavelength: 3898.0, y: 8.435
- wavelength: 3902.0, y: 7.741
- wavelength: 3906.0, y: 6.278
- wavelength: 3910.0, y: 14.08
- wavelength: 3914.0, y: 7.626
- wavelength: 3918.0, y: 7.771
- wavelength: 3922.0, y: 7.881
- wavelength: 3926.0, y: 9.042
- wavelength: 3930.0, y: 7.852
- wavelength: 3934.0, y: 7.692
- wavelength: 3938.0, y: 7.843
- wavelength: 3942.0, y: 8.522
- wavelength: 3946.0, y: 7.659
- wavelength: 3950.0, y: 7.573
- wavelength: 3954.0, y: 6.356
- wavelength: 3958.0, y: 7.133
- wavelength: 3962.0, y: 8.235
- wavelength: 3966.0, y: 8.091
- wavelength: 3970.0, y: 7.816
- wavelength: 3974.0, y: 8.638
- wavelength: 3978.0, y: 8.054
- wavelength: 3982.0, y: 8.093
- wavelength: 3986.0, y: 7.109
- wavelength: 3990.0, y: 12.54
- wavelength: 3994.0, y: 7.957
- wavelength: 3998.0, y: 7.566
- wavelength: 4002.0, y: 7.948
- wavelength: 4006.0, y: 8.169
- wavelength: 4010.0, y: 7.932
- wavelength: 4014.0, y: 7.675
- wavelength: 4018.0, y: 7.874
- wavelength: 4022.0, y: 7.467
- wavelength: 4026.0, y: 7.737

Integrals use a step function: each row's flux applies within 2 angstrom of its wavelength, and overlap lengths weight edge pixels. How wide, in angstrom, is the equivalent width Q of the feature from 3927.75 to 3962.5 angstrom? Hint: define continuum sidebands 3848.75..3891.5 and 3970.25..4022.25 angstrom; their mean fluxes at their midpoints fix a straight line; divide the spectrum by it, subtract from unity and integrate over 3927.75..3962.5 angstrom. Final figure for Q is 2.4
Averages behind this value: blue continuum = 8.17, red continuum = 8.24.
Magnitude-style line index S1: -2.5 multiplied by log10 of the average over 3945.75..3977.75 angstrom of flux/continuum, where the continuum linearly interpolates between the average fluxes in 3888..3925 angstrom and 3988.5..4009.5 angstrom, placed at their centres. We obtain 0.12 mag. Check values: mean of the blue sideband 8.47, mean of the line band 7.71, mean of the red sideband 8.68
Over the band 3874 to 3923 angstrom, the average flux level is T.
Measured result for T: 8.43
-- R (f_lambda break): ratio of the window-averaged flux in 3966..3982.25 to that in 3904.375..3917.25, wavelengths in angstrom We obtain 0.9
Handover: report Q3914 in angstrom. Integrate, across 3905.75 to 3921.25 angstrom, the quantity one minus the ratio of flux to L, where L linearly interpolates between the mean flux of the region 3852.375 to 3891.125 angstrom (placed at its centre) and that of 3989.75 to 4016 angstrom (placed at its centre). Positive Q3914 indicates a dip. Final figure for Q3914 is -1.8 angstrom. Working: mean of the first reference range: 8.2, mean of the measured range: 9.15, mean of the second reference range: 8.27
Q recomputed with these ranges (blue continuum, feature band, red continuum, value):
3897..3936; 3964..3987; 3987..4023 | 1.01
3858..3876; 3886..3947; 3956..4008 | -1.93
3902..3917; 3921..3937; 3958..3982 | 1.10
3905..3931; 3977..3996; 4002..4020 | -1.52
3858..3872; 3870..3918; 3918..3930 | -2.76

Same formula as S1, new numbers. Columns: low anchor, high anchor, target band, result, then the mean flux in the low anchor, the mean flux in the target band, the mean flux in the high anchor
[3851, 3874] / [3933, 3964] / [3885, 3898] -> -0.04 mag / 8.04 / 8.21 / 7.62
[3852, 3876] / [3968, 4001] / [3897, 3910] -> -0.03 mag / 8.09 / 8.43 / 8.46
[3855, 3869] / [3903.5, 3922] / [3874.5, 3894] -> -0.01 mag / 7.86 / 8.33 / 8.79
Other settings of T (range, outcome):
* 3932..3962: 7.59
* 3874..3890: 8.37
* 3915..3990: 7.98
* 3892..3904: 7.88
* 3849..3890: 8.15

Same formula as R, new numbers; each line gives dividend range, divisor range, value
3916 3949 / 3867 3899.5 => 0.97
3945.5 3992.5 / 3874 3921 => 0.96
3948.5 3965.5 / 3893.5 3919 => 0.86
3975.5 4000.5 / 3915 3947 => 1.06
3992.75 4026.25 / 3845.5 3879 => 0.97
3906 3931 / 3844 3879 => 1.11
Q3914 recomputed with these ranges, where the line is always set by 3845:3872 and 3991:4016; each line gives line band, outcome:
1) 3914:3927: -0.12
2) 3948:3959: 1.39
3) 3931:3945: 0.06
